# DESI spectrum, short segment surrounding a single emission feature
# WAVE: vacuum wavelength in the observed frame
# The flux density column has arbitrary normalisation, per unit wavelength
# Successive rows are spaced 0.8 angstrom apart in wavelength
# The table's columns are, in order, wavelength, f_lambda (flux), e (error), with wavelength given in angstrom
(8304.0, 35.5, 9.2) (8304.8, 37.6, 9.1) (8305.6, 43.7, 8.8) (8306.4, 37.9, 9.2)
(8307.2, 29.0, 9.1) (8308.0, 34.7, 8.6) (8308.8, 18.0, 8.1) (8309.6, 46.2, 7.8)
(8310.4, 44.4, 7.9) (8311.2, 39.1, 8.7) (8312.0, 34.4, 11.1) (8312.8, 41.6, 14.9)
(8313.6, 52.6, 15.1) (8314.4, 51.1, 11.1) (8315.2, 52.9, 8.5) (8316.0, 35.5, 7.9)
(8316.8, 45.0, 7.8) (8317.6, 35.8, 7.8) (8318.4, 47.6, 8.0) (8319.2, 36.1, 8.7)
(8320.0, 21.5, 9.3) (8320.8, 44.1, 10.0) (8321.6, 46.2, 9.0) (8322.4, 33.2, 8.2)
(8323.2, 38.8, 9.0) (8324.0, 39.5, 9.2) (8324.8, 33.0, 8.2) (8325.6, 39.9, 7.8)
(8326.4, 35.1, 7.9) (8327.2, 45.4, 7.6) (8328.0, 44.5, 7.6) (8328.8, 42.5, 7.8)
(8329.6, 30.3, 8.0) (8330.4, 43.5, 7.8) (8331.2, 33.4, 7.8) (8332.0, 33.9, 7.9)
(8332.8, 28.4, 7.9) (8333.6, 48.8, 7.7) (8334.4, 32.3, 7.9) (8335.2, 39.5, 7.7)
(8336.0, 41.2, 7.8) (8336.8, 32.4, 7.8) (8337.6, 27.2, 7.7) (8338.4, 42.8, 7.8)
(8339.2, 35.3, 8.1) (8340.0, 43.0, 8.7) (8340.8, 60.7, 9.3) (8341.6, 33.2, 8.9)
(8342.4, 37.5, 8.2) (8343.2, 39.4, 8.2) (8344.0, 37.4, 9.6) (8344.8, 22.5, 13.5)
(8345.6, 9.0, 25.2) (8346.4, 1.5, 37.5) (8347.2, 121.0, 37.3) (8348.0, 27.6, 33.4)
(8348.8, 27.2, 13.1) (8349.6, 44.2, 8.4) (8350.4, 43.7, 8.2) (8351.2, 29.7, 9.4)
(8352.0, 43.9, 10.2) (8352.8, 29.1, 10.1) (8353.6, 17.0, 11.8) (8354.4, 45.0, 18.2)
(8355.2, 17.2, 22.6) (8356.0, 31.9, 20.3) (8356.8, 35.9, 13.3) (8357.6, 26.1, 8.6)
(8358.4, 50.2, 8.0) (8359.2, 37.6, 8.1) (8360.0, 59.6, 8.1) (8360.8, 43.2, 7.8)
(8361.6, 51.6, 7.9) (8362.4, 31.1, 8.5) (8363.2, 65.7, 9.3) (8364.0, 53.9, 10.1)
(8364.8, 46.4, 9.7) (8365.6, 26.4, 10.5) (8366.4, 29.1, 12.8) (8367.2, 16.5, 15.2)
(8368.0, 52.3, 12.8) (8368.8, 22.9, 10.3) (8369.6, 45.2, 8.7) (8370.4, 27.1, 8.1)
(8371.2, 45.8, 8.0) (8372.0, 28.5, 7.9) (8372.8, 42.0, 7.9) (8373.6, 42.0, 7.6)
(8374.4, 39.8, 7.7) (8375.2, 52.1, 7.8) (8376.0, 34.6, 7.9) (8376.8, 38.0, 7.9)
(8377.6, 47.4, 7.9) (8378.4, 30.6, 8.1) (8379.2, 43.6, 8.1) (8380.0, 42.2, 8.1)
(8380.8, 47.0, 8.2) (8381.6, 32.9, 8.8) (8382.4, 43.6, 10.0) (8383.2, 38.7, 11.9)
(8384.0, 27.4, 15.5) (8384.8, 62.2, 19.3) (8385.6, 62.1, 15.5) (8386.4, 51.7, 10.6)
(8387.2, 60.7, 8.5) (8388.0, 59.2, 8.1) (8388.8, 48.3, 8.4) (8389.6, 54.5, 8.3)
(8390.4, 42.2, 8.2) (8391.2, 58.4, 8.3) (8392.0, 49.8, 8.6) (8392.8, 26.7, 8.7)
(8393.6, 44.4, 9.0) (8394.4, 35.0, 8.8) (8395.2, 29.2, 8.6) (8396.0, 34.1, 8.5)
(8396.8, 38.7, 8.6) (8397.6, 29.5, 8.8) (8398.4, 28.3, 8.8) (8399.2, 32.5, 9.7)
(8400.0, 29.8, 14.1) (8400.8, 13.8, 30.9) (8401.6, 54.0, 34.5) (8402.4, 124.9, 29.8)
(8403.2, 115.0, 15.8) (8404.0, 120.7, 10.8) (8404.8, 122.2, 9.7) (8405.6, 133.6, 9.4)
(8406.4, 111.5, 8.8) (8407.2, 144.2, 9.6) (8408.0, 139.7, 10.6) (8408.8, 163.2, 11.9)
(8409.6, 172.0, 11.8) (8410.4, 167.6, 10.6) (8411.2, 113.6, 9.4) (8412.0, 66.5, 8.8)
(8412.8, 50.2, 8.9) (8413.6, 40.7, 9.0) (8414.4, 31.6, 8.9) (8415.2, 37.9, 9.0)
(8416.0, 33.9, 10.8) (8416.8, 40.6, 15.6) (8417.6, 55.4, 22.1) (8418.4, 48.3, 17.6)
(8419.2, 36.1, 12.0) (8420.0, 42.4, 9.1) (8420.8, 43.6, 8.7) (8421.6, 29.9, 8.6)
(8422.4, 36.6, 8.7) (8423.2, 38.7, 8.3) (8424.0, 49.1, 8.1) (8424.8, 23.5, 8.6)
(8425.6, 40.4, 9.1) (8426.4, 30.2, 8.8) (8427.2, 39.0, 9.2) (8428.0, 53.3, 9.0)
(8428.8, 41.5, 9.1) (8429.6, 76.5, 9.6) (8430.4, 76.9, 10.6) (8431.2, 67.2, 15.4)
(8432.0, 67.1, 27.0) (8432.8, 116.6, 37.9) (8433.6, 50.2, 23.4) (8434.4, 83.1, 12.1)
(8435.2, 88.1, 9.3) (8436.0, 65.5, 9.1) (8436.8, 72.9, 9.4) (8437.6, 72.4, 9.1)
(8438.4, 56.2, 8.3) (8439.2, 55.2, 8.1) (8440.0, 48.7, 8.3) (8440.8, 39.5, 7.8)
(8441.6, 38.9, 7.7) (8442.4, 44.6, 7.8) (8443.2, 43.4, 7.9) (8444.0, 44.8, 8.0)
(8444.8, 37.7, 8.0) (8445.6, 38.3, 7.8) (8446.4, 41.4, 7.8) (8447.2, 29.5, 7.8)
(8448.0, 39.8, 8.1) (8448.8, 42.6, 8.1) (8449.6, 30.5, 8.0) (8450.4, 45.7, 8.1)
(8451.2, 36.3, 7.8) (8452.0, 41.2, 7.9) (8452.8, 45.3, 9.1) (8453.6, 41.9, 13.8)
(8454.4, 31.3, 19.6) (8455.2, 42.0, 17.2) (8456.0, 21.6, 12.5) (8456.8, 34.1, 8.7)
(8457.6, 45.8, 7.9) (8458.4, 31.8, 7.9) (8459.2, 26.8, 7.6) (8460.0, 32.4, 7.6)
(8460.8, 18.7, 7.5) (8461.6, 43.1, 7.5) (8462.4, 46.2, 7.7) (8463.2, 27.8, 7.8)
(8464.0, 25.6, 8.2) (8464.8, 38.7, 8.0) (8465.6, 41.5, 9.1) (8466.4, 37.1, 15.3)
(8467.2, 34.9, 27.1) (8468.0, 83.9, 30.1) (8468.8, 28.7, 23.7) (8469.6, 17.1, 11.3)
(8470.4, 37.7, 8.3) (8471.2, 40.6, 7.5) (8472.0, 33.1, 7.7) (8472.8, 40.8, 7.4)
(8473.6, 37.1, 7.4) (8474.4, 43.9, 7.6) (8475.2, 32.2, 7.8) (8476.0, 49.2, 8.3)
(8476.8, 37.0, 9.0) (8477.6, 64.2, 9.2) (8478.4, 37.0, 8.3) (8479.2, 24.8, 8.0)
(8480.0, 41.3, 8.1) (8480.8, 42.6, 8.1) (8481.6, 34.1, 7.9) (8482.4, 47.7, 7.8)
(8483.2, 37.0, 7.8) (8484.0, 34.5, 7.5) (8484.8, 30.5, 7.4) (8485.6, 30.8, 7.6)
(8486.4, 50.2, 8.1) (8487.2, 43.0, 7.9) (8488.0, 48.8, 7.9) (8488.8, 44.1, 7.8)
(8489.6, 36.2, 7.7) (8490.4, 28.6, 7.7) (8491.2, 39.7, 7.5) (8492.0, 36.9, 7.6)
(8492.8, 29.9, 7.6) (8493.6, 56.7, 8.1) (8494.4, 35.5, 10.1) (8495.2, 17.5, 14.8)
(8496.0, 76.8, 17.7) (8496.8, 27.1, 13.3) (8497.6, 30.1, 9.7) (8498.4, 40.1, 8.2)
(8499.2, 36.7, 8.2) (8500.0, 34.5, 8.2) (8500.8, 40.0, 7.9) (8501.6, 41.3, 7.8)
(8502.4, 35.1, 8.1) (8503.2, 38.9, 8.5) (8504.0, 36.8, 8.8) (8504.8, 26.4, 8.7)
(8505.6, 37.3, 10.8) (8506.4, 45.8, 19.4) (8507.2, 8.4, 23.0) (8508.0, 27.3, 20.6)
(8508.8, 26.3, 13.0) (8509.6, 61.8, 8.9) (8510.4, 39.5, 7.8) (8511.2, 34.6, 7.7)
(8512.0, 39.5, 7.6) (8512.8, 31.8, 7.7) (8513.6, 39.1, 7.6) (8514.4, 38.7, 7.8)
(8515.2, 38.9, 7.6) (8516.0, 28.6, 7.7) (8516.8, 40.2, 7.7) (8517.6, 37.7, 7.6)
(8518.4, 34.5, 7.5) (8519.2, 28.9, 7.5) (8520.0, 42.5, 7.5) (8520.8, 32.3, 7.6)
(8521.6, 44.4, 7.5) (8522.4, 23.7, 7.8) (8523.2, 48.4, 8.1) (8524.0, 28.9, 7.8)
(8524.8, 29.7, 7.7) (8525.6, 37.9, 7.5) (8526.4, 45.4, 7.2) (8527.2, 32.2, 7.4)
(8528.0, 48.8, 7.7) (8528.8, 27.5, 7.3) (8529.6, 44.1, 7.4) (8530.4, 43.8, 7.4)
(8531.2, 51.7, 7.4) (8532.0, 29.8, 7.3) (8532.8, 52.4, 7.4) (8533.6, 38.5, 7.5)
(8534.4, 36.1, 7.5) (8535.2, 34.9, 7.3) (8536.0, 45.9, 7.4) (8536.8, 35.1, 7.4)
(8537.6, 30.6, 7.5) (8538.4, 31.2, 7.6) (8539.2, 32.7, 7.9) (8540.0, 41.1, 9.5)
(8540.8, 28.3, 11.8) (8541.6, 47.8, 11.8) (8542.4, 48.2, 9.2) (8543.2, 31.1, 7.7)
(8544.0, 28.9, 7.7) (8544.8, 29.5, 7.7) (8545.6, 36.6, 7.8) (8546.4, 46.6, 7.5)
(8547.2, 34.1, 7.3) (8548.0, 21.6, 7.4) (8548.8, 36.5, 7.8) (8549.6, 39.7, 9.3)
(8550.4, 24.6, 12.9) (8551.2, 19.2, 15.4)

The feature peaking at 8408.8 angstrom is H-alpha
